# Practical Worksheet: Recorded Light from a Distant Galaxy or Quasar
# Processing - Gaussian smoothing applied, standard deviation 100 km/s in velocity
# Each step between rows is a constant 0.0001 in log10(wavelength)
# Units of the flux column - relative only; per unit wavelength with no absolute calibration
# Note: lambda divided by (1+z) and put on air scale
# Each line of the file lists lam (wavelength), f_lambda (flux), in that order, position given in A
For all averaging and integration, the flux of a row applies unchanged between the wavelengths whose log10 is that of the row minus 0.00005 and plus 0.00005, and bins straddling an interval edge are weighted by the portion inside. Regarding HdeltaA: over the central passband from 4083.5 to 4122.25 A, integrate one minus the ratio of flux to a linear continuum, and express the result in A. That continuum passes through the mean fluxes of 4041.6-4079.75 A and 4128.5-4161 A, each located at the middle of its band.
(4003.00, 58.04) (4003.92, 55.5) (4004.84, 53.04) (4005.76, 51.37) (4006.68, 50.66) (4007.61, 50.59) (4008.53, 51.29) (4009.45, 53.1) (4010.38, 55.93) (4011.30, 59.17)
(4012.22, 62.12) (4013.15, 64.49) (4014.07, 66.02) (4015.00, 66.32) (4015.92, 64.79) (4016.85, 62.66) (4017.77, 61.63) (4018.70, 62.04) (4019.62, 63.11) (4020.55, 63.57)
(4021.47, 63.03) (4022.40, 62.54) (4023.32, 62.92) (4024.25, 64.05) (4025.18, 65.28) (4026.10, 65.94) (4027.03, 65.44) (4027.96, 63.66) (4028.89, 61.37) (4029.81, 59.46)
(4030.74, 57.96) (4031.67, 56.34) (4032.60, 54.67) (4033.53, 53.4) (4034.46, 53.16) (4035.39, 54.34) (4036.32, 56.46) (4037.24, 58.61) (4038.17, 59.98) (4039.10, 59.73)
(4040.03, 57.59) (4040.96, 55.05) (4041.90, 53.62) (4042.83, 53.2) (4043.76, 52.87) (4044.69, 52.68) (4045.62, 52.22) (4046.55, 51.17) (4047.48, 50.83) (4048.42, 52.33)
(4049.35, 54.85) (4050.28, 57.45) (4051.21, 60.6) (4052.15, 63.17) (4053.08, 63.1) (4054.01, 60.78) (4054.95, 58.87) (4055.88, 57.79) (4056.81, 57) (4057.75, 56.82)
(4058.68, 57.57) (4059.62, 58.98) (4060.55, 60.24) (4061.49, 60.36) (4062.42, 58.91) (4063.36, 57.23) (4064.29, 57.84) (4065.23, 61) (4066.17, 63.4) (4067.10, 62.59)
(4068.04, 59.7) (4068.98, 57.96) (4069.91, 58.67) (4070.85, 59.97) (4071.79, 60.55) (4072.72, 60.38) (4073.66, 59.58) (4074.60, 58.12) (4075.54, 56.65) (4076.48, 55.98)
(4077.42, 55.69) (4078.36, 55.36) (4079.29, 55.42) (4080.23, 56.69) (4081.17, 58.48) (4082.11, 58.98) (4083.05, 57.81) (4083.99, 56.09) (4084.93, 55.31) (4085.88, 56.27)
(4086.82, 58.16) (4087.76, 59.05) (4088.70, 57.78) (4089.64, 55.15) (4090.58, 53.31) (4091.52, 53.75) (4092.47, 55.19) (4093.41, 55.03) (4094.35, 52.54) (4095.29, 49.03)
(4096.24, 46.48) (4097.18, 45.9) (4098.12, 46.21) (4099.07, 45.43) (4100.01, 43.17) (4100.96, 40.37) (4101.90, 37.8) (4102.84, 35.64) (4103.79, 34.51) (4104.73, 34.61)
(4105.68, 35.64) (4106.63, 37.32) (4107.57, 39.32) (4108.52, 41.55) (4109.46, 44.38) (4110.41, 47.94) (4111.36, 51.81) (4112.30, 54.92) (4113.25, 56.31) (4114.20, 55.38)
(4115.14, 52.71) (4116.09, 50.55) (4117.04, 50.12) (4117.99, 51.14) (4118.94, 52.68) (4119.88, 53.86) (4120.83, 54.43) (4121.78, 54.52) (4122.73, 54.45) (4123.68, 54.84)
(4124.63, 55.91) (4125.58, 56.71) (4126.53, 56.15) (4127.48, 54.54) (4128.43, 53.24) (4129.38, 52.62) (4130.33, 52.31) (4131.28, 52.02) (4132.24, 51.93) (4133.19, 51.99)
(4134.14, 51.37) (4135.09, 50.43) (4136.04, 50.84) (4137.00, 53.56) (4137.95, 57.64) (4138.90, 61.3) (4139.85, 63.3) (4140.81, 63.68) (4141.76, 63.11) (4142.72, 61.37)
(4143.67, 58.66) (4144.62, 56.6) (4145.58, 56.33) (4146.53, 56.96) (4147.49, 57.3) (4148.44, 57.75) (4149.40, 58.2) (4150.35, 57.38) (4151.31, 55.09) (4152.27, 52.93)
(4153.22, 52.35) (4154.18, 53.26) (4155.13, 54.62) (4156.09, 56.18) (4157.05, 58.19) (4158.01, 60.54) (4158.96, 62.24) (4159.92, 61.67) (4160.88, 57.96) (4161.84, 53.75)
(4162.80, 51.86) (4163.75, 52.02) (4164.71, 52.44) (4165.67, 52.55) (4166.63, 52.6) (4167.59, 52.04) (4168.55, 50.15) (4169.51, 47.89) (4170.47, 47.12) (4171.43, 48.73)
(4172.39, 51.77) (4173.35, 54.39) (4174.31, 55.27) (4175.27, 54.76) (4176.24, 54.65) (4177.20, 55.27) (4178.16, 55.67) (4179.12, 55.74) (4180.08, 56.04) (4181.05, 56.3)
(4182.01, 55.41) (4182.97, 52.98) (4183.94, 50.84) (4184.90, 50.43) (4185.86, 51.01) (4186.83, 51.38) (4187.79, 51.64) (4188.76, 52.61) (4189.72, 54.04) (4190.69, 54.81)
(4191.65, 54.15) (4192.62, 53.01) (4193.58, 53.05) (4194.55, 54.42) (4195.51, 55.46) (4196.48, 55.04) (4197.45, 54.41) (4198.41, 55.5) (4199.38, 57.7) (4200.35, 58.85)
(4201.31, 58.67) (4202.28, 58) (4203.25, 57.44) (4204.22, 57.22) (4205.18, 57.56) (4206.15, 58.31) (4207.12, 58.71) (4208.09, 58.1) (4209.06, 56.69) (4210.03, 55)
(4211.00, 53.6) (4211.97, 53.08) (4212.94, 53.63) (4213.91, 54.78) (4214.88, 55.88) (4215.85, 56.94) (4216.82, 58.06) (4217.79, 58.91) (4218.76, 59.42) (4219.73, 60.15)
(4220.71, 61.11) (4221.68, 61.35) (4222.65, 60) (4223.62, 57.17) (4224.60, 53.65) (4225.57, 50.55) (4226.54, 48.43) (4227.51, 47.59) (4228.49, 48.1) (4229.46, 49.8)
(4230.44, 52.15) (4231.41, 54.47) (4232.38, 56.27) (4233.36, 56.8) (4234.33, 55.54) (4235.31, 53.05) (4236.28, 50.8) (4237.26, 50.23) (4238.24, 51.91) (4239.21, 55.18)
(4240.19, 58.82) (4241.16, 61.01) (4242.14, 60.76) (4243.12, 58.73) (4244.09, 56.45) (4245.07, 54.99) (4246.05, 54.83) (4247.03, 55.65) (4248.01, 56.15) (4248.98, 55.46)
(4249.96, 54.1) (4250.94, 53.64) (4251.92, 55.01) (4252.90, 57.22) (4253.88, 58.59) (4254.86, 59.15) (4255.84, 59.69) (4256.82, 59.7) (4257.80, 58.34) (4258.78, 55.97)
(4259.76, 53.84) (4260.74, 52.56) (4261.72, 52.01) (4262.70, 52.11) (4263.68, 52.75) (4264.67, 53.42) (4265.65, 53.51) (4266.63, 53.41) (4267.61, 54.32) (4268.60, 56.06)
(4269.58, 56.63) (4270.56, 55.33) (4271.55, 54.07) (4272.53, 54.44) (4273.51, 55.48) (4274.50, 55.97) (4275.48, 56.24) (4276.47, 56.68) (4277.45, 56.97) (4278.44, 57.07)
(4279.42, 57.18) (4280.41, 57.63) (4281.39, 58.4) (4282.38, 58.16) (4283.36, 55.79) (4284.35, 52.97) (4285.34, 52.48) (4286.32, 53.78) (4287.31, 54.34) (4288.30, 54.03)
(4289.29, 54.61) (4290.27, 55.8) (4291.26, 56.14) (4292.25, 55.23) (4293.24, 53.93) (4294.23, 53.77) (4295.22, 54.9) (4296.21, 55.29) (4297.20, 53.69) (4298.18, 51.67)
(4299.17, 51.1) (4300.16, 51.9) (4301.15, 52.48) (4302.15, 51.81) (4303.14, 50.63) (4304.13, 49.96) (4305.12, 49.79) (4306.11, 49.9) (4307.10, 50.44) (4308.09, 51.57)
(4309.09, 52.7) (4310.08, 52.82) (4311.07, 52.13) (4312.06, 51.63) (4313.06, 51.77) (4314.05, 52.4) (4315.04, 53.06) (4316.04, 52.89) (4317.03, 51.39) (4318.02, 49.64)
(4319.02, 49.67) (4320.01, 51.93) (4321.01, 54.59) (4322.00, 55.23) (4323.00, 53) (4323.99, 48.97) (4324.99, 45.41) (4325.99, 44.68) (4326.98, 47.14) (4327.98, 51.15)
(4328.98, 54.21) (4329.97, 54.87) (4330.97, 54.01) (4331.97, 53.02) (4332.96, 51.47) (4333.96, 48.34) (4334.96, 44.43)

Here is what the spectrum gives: 5.4 A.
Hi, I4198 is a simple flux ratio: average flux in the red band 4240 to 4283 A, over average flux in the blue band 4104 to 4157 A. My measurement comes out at 1.06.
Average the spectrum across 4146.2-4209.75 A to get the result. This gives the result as 54.9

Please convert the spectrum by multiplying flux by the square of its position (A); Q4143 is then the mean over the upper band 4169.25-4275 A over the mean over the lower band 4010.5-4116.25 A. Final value 1.07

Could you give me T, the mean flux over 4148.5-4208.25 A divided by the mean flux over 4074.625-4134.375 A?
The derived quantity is 1.1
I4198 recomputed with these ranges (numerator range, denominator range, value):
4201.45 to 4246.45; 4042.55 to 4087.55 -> 0.97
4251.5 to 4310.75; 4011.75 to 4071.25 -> 0.92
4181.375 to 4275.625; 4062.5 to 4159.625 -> 1.03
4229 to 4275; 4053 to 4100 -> 0.98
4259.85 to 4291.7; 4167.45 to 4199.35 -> 1.03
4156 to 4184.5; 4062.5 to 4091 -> 0.93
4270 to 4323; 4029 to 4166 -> 0.98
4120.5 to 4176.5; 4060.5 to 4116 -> 1.05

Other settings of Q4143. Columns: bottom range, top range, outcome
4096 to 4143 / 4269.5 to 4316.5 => 1.16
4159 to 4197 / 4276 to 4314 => 1.06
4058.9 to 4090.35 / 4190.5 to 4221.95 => 1.04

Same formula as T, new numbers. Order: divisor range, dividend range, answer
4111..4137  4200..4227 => 1.07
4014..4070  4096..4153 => 0.87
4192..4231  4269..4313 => 0.97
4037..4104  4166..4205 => 0.98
